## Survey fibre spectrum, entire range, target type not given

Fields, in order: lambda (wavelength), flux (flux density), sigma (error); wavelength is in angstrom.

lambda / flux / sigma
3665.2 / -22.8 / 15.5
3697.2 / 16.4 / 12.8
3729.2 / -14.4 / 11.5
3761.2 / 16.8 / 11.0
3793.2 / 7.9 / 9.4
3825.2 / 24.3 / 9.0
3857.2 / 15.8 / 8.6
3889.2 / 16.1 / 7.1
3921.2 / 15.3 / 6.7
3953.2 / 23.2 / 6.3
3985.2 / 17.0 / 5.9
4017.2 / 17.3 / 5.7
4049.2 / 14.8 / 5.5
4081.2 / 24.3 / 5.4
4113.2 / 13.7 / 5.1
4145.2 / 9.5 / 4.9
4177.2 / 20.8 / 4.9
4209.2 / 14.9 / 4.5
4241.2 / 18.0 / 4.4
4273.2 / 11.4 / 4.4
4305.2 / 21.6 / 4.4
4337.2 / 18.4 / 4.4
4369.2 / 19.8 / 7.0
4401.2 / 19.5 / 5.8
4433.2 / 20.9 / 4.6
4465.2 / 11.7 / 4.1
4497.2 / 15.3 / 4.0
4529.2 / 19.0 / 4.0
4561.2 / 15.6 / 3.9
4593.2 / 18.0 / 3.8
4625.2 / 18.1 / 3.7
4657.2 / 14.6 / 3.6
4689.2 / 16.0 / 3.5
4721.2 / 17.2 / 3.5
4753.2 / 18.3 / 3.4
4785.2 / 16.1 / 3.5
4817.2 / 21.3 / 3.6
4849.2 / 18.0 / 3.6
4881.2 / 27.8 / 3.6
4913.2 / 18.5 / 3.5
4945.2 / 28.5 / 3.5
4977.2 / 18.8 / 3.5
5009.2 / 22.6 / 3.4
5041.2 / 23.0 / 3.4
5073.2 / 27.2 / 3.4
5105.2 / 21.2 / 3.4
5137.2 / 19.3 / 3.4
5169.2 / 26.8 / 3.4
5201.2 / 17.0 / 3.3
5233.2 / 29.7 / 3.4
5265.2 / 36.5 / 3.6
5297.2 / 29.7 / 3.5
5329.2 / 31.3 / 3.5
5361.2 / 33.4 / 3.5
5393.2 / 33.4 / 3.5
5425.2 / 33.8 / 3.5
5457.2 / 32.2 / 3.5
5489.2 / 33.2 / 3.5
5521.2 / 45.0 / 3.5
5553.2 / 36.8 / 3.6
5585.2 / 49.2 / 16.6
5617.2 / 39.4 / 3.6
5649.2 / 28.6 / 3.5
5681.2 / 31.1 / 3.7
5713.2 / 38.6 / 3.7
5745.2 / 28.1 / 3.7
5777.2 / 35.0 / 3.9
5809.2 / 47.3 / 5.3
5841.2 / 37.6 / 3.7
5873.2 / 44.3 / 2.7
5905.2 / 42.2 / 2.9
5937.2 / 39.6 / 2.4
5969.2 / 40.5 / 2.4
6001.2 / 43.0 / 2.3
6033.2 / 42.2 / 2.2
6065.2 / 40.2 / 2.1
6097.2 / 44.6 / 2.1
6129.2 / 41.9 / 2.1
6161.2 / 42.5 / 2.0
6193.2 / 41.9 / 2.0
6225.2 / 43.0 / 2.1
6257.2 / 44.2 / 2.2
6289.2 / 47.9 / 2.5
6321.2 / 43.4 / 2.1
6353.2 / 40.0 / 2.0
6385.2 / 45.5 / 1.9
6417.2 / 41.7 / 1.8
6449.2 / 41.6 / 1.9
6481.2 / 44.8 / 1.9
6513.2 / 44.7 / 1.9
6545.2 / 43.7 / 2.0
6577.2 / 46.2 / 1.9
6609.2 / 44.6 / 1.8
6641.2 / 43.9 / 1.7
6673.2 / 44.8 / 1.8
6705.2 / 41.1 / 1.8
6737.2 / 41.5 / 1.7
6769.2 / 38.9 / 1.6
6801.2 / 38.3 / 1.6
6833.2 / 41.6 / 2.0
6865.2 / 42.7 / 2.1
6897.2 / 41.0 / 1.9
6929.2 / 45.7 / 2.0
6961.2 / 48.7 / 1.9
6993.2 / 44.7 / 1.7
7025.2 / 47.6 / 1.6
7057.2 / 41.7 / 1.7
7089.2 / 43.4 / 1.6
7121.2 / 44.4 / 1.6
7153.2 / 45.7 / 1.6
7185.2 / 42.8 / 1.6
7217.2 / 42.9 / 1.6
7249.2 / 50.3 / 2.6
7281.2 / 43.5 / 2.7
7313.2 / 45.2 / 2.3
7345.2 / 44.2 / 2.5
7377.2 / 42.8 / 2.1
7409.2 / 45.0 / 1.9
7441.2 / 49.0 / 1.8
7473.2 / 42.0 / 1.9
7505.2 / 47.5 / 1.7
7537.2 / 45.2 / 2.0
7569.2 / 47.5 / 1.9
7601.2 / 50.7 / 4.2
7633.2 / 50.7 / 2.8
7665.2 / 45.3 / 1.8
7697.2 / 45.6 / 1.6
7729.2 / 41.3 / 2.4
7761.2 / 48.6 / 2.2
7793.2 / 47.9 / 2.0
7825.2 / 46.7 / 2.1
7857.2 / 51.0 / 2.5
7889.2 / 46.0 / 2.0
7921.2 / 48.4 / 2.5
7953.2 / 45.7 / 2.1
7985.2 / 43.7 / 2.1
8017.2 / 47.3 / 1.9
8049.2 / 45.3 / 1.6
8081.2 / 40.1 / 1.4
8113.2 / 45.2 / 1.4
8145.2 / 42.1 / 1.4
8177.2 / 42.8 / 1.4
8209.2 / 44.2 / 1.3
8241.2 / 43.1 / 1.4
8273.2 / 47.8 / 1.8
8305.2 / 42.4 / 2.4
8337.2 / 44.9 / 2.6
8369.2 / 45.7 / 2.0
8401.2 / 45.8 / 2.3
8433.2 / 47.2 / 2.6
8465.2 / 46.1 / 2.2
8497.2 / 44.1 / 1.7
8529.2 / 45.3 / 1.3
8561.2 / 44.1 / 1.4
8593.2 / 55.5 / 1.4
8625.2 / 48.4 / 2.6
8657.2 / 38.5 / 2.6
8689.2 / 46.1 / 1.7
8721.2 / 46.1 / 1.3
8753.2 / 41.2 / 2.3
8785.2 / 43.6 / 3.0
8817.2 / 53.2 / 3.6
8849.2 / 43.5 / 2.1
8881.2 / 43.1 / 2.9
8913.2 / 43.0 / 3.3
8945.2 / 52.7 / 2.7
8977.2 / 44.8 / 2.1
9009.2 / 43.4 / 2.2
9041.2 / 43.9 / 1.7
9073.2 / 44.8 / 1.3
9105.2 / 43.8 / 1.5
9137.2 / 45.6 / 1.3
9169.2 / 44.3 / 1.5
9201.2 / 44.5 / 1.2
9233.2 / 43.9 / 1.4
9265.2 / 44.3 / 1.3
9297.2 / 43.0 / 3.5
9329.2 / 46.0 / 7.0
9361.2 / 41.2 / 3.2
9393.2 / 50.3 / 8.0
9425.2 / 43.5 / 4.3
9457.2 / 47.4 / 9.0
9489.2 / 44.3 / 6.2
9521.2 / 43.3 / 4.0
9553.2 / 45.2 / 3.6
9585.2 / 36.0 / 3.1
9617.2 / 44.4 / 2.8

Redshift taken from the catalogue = 0.311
